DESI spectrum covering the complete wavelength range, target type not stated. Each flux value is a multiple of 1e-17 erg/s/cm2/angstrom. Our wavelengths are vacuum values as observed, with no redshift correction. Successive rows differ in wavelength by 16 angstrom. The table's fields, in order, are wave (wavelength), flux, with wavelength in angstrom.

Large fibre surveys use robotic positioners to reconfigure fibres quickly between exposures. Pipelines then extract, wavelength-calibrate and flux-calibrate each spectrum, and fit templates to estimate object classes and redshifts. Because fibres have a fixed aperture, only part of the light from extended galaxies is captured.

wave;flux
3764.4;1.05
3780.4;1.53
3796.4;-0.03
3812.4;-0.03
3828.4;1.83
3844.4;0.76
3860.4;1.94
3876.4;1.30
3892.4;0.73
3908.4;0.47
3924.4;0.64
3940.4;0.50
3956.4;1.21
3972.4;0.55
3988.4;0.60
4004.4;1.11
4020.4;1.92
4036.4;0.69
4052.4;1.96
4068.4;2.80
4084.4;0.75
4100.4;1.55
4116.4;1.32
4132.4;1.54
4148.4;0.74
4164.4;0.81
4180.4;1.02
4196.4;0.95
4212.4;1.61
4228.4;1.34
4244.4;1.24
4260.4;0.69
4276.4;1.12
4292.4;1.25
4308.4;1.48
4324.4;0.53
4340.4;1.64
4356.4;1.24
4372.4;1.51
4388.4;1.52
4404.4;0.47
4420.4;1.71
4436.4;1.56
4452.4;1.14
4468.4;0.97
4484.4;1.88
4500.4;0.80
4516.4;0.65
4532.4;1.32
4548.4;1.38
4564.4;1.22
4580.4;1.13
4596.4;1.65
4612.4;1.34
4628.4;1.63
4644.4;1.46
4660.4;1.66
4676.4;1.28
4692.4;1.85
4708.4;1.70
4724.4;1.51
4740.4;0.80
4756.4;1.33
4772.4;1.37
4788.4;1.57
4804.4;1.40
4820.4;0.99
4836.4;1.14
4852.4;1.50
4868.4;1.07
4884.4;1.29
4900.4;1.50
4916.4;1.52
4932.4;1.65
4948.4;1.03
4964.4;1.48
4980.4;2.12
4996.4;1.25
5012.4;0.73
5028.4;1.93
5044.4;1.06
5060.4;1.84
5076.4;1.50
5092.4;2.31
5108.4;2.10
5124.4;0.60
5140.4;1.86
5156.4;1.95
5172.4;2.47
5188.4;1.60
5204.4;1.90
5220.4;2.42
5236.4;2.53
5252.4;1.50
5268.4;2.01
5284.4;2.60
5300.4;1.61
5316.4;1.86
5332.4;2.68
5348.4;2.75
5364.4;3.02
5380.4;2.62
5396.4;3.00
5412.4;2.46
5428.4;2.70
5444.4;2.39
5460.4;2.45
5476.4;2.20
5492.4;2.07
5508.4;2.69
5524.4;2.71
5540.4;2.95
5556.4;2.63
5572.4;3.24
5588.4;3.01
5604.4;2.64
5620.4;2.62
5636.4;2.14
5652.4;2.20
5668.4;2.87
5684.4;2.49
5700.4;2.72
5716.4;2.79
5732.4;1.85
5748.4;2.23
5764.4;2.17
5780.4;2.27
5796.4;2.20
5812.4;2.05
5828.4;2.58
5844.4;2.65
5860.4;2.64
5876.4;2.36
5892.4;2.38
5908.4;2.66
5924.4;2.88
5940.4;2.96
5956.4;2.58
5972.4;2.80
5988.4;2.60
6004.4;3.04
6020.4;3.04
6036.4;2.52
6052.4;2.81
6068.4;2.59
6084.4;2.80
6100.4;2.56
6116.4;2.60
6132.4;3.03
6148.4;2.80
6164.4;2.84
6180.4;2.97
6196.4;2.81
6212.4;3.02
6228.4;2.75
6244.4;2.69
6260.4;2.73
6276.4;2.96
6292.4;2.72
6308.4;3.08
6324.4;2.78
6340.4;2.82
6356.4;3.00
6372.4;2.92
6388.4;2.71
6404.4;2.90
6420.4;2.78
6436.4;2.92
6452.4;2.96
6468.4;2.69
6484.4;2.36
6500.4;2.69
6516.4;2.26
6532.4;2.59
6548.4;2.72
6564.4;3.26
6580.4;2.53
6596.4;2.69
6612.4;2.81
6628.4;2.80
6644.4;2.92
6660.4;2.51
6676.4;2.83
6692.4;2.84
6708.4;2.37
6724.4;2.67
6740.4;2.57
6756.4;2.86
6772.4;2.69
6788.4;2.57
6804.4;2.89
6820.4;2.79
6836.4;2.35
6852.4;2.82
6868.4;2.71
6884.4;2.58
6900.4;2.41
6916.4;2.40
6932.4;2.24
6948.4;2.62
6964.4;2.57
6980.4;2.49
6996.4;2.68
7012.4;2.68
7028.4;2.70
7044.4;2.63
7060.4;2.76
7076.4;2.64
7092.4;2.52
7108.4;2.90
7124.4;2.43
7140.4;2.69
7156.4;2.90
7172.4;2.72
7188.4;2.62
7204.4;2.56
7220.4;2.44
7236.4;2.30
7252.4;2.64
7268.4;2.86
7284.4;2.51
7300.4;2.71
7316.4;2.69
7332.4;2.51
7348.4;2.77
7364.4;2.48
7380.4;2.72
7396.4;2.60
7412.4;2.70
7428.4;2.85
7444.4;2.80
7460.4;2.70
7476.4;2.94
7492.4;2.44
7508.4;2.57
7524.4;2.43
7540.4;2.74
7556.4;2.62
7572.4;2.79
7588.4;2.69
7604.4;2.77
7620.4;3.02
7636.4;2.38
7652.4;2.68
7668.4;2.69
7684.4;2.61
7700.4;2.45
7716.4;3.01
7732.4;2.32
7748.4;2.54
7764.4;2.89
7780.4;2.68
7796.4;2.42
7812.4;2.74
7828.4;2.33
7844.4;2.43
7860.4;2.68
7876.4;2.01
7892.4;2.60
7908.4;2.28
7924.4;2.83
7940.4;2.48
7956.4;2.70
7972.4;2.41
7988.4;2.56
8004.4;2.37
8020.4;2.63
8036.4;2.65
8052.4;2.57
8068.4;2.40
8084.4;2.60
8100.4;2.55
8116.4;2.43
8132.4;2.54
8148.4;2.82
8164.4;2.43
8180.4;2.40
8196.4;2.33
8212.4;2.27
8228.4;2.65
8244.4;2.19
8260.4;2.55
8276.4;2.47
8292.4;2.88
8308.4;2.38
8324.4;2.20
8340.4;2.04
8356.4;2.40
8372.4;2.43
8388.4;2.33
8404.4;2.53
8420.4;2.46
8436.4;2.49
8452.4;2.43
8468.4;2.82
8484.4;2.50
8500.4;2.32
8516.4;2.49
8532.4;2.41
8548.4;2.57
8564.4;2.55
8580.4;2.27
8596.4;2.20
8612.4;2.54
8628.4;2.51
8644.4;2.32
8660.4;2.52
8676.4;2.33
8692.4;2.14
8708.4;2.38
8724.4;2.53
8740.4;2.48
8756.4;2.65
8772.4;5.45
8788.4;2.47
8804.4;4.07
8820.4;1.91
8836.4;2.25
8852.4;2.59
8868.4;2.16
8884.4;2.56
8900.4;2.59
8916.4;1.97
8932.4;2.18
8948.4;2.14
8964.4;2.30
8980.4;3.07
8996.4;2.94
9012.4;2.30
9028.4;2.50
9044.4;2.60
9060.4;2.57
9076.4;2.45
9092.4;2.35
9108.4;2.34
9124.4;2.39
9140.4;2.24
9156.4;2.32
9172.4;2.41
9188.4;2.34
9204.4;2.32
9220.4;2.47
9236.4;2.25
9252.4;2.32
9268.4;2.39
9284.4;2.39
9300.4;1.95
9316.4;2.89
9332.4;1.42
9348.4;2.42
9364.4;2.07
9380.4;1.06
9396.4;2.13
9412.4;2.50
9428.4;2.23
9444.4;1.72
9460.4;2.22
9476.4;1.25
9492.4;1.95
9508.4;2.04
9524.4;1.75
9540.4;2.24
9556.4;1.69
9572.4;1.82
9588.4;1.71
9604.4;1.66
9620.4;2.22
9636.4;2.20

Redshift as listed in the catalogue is 0.34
